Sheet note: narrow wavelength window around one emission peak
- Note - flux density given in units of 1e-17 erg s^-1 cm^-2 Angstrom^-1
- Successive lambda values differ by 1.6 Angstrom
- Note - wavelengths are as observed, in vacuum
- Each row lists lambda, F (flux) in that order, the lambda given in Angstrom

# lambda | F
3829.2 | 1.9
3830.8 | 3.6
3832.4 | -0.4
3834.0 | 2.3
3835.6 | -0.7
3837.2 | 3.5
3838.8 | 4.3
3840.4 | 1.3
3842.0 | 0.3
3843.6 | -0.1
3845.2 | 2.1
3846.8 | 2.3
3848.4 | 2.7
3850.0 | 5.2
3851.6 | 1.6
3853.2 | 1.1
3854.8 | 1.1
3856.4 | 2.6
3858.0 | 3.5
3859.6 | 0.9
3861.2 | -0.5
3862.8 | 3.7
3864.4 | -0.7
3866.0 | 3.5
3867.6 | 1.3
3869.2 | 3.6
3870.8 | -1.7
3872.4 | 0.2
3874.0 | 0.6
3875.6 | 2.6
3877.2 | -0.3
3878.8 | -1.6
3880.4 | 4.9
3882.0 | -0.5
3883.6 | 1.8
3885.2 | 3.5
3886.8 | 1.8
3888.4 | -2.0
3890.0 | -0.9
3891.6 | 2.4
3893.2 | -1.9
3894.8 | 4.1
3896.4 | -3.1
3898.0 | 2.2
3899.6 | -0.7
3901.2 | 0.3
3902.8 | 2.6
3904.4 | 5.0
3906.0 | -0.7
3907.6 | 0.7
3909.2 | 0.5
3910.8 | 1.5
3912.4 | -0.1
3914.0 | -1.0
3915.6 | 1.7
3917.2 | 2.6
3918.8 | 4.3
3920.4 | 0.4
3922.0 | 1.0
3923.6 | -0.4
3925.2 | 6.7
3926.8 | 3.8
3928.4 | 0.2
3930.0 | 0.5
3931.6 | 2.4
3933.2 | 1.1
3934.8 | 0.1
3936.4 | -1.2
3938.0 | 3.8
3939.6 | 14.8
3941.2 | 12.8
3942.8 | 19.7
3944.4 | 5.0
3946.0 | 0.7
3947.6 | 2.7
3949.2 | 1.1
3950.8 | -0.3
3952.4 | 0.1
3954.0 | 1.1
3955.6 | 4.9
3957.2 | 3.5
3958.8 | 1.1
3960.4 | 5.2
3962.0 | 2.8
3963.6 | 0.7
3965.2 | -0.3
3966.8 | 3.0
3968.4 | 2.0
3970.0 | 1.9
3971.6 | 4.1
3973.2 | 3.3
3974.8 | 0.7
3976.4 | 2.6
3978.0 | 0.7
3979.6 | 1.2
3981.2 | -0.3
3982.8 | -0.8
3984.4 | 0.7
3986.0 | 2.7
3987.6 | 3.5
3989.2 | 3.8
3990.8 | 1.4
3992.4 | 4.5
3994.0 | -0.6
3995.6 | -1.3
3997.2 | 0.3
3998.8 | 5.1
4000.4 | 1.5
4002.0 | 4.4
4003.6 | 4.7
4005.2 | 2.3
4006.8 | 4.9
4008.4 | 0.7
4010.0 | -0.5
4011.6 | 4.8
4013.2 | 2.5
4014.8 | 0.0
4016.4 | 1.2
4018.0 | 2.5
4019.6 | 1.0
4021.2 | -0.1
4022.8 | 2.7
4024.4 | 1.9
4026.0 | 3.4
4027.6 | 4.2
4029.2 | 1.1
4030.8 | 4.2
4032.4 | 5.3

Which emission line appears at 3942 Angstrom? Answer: [O II] 3727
